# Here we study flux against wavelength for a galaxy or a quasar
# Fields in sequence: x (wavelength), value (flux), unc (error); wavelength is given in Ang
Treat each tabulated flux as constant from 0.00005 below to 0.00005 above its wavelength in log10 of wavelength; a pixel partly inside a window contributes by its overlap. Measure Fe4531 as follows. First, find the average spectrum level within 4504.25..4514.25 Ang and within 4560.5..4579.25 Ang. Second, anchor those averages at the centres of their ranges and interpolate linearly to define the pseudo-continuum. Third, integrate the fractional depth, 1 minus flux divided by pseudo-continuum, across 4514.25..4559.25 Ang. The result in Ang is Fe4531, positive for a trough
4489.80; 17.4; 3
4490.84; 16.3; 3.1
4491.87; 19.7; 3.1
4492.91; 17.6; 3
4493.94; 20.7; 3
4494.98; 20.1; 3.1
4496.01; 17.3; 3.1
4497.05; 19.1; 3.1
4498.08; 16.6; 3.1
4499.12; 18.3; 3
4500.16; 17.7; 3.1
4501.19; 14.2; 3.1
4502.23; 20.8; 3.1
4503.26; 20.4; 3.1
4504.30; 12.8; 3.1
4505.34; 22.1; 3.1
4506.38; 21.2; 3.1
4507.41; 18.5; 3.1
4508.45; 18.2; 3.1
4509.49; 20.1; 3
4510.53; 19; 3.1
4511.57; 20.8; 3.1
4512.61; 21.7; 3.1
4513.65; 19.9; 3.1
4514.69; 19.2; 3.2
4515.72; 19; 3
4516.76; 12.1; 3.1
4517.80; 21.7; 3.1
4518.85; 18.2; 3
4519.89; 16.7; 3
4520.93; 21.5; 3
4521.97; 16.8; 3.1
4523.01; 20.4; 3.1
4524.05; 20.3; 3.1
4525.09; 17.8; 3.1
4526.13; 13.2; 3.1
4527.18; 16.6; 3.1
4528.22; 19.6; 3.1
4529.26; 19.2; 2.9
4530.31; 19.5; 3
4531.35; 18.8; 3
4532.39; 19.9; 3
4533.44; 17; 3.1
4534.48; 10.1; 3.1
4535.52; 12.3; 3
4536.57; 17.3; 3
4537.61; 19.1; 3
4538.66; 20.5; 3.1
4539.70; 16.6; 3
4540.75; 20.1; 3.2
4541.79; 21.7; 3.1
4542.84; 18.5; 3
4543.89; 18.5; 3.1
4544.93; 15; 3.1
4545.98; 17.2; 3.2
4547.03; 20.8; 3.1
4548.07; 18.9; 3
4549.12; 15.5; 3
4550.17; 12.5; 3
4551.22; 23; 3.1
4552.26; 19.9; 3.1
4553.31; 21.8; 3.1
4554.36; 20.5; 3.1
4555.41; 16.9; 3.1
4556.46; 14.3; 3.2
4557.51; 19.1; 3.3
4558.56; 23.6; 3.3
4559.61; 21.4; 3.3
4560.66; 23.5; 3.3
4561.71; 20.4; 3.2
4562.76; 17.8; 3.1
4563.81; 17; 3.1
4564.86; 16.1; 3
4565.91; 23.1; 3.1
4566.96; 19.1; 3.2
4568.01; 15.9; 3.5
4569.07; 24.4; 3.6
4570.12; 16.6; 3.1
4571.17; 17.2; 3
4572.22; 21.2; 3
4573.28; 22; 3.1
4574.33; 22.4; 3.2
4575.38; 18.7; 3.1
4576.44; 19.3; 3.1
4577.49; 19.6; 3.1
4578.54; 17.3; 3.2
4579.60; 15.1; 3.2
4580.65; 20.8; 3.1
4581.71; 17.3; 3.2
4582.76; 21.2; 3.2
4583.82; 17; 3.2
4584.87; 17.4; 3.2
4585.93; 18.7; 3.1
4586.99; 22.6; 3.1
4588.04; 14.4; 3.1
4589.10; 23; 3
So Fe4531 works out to 3.2 Ang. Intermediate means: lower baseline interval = 19.7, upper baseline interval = 19.4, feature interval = 18.2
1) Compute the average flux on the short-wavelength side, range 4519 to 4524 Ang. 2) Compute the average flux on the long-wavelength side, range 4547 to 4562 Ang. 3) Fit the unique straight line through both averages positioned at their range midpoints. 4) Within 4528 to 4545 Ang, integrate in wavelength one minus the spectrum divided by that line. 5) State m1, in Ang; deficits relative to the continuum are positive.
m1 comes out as 1.1 Ang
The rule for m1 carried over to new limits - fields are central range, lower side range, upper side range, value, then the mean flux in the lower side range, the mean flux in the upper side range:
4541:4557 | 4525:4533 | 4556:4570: 0.51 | 18.1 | 19.6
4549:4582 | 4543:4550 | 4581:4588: -2.08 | 17.4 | 18.8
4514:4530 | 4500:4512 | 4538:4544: 0.74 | 18.8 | 19.3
